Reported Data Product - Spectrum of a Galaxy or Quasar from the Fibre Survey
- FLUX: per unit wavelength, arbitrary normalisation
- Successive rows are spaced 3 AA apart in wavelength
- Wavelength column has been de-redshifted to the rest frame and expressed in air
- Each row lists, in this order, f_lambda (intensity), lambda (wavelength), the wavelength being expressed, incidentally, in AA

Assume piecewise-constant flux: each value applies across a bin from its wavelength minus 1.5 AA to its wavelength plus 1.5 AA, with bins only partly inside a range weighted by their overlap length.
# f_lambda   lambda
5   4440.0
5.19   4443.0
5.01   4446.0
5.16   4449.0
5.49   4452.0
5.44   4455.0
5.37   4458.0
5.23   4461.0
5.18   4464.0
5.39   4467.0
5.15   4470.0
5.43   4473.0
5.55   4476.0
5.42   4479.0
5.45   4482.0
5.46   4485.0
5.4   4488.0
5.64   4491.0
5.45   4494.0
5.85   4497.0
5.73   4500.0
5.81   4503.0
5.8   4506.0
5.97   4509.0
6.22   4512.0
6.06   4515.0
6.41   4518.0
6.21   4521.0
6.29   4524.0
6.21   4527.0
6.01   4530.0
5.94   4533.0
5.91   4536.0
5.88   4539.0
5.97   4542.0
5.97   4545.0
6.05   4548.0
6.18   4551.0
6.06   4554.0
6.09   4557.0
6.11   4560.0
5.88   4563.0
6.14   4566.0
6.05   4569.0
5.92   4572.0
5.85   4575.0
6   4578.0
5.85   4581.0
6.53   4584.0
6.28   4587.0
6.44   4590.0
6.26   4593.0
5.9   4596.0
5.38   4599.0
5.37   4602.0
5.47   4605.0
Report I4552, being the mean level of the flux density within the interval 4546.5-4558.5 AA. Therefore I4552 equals 6.09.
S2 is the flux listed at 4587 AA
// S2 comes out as 6.28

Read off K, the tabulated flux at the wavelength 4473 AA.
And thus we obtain 5.43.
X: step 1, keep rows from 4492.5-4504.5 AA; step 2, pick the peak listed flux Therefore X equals 5.85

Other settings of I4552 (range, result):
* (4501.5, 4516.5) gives 5.97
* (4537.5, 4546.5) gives 5.94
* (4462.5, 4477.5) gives 5.34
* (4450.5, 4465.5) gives 5.34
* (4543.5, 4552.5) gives 6.07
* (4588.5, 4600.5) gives 6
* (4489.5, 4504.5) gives 5.7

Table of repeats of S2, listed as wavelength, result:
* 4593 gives 6.26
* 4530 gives 6.01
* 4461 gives 5.23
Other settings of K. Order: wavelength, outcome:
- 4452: 5.49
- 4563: 5.88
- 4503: 5.81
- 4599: 5.38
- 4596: 5.9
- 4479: 5.42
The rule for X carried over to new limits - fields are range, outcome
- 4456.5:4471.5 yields 5.39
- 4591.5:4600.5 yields 6.26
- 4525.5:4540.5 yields 6.21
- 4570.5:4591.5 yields 6.53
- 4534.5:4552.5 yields 6.18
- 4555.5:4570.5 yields 6.14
